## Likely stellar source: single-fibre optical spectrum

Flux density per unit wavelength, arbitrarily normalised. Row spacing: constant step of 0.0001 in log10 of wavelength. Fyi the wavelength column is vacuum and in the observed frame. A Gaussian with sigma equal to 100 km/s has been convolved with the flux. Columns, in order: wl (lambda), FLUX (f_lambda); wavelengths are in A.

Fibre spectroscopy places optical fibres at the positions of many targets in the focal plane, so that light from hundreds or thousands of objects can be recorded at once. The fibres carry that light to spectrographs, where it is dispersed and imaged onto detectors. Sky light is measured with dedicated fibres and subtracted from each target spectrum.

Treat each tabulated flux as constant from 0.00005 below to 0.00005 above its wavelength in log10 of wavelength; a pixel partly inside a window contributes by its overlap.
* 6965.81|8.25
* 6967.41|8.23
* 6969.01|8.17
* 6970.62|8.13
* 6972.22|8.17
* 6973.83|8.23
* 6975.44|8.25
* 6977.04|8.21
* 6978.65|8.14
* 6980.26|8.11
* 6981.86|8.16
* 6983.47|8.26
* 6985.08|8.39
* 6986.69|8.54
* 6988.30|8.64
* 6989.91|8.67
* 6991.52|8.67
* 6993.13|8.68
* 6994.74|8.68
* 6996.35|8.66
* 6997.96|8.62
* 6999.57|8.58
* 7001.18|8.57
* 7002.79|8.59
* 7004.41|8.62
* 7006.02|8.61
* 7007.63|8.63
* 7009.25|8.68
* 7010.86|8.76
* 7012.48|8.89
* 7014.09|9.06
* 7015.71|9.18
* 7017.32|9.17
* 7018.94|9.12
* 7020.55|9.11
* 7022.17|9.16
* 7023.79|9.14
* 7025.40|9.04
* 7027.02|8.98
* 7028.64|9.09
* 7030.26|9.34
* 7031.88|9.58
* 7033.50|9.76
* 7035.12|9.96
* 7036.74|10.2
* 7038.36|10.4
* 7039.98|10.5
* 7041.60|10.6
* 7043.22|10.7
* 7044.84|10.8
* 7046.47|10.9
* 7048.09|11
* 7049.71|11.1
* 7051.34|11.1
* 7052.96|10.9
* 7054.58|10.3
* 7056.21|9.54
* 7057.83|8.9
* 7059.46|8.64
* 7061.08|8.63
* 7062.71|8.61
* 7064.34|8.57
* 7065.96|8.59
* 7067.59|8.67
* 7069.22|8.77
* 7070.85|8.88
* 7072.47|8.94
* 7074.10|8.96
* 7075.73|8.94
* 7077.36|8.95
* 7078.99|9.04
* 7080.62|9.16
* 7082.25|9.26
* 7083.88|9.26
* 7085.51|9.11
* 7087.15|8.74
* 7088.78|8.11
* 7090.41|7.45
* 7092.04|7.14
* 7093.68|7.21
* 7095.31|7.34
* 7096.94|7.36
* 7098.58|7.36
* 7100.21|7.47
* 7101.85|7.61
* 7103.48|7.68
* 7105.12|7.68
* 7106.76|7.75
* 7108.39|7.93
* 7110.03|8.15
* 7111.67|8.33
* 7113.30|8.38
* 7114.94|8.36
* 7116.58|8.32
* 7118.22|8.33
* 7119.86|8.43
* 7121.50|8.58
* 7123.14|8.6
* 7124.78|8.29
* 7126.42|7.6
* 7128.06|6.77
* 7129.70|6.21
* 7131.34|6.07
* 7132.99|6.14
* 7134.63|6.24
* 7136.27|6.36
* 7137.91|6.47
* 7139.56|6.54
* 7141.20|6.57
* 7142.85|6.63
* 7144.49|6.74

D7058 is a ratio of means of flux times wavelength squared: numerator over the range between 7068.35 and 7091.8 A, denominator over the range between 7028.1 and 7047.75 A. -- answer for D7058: 0.9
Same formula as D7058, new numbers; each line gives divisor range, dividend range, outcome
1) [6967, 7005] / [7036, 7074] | 1.18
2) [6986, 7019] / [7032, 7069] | 1.15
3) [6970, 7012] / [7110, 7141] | 0.91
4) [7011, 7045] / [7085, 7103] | 0.82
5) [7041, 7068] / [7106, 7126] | 0.85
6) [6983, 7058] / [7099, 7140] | 0.83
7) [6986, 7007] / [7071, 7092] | 1.04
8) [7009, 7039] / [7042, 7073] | 1.05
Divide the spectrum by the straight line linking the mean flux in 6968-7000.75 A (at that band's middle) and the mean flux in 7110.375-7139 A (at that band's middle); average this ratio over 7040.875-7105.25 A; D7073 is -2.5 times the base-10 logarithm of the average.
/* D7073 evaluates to -0.14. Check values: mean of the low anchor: 8.4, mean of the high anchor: 7.5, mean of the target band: 8.96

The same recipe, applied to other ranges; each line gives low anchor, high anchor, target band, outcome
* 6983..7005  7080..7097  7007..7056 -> -0.16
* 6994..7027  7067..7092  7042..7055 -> -0.23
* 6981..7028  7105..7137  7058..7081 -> -0.09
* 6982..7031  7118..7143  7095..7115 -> -0.05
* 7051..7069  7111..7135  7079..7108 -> 0.05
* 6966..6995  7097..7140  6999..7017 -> -0.07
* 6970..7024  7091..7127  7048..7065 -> -0.18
